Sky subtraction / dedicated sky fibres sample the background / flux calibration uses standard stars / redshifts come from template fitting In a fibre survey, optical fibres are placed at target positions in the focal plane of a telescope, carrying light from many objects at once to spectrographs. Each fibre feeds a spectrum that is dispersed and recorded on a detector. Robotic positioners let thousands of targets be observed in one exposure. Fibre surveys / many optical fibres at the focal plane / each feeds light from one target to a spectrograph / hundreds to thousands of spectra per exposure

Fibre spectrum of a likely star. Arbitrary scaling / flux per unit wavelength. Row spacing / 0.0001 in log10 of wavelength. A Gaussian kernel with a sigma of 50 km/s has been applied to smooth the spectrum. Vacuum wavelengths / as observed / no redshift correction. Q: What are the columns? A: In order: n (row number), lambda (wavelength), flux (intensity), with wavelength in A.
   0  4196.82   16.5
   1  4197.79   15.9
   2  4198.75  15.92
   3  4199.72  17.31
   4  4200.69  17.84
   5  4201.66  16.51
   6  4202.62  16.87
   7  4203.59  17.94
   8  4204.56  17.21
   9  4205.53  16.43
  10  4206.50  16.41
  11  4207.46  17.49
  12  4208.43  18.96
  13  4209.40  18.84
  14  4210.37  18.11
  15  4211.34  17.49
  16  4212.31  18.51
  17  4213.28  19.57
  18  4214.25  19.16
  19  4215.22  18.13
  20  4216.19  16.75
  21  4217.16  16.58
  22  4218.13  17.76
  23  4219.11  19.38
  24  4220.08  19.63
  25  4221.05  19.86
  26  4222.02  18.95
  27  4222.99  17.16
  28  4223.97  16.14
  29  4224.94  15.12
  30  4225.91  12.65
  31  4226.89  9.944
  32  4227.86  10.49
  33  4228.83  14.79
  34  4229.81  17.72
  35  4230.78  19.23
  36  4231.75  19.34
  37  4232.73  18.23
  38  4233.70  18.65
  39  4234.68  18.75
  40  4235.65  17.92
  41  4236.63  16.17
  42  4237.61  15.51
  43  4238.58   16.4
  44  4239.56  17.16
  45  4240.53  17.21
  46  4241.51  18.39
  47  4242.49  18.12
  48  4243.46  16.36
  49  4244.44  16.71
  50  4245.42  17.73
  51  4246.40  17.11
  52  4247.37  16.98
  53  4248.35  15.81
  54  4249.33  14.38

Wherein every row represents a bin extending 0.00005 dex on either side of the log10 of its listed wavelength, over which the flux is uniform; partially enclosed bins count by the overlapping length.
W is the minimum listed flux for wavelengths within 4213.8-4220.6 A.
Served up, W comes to 16.58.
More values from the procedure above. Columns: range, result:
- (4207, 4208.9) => 17.49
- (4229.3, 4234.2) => 17.72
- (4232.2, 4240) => 15.51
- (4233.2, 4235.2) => 18.65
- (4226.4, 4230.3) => 9.944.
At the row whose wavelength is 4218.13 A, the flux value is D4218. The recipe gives 17.76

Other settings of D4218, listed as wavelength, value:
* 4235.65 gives 17.92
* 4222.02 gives 18.95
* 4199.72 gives 17.31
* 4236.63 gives 16.17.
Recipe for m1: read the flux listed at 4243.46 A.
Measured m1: 16.36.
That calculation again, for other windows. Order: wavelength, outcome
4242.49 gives 18.12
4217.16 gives 16.58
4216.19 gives 16.75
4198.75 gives 15.92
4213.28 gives 19.57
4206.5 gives 16.41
